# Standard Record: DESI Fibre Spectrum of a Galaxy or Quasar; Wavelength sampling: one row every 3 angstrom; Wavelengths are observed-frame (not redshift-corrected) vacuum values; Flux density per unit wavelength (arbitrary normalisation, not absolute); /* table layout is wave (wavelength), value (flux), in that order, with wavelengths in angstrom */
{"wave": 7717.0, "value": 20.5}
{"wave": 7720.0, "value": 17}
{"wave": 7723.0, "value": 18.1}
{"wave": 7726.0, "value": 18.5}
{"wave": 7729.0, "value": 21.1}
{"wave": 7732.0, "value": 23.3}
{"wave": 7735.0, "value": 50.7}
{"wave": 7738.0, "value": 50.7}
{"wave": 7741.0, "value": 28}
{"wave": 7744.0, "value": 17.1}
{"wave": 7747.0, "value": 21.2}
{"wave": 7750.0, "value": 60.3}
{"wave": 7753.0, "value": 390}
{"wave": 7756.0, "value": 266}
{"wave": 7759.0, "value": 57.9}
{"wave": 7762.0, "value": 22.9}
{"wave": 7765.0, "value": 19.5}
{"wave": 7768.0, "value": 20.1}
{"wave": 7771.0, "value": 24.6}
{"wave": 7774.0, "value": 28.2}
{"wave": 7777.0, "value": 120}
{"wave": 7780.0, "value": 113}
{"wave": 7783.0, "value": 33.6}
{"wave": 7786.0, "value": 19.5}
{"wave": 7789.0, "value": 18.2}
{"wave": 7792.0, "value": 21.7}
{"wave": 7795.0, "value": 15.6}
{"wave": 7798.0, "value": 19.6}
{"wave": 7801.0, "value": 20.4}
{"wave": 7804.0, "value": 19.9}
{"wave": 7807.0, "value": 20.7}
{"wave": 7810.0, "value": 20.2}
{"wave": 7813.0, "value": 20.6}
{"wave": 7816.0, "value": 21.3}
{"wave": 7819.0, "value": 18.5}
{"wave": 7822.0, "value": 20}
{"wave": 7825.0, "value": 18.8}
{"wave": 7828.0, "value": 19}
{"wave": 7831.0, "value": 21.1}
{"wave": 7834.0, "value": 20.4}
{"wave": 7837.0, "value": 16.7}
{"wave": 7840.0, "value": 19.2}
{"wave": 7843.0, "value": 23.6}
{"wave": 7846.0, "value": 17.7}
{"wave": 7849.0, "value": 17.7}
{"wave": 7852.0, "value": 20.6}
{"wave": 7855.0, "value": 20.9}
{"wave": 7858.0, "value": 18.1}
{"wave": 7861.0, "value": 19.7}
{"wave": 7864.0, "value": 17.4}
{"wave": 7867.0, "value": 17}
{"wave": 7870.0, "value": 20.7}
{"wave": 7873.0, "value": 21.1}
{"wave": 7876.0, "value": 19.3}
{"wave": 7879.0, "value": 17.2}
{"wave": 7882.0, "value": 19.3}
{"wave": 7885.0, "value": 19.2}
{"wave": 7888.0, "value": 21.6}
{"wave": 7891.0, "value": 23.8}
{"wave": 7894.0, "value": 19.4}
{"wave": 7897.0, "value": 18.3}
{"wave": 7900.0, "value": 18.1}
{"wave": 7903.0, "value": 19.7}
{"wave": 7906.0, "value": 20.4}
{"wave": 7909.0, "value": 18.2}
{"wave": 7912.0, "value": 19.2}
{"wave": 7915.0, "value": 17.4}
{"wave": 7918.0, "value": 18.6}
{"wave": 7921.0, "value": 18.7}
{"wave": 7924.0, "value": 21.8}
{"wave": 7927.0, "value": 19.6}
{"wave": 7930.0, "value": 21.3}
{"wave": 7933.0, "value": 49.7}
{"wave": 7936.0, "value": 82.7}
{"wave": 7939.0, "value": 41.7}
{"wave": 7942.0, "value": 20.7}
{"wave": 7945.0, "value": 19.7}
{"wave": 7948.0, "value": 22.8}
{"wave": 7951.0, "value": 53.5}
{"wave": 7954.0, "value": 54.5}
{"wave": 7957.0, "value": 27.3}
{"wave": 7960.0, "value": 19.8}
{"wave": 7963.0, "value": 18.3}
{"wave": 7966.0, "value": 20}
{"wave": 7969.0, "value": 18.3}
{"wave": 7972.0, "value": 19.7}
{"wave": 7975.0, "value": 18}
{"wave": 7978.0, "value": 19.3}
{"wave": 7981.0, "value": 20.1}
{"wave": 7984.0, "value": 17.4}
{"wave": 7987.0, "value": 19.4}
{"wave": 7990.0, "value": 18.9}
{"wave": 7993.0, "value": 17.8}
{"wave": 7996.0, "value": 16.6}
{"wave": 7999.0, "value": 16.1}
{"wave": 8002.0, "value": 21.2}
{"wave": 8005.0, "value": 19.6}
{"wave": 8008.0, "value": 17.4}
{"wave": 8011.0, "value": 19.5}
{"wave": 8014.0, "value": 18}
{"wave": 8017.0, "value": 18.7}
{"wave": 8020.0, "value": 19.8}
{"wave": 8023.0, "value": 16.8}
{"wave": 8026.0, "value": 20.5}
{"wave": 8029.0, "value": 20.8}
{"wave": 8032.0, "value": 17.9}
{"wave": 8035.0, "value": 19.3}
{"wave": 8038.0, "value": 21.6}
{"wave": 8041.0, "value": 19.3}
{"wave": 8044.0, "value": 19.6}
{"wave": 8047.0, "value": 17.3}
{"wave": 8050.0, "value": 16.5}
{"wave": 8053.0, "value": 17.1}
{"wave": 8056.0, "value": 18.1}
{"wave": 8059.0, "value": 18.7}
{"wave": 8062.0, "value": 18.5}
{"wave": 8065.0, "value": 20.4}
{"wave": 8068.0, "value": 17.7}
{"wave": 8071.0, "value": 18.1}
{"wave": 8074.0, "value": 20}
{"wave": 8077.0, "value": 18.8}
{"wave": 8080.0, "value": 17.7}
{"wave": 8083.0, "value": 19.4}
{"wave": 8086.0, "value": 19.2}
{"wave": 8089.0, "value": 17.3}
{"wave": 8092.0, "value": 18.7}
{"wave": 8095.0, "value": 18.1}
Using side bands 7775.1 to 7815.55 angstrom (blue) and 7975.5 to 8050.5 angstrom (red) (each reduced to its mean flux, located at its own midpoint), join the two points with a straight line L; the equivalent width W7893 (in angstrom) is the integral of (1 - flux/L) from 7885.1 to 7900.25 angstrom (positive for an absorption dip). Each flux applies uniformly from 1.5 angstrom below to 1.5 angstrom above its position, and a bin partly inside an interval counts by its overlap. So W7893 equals 4.1 angstrom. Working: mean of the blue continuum 35.2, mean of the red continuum 18.8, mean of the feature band 20.3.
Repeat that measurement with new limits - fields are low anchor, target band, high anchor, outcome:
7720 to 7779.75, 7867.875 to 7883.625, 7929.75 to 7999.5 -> 8.7 angstrom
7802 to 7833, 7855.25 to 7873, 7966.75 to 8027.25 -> 0.6 angstrom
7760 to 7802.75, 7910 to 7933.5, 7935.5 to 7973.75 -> 7.1 angstrom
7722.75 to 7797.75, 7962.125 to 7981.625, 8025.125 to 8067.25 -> 6.8 angstrom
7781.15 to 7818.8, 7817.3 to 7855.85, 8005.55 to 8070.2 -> 3.1 angstrom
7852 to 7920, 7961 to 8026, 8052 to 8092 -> 0.7 angstrom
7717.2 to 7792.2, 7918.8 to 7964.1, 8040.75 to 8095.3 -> 2.7 angstrom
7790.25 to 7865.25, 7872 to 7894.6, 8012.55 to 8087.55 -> -0.9 angstrom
